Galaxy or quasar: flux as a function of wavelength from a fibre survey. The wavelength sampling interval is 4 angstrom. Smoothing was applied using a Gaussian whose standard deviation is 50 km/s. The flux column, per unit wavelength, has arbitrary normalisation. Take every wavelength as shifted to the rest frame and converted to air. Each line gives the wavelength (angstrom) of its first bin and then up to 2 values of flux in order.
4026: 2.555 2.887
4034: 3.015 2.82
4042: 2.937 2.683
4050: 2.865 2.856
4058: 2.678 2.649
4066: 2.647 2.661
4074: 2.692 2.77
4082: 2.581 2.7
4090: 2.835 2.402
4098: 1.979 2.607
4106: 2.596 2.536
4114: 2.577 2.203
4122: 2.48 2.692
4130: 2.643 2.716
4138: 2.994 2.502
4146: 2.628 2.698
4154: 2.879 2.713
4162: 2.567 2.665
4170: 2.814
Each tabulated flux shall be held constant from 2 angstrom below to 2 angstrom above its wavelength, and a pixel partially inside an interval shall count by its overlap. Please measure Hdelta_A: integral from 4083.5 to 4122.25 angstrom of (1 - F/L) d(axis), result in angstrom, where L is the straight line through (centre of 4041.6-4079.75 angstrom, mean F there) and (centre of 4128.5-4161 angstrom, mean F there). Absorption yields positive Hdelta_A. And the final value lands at 3.32 angstrom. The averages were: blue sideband 2.74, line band 2.49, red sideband 2.72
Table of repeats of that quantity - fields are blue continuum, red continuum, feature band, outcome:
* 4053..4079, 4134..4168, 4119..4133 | 0.6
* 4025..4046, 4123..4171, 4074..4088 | 0.5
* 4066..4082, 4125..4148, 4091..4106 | 1.6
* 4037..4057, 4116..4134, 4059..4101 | 1.7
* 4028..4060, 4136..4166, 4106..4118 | 1.1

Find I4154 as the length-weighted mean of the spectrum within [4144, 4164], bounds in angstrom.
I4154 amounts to 2.7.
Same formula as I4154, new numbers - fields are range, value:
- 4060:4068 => 2.65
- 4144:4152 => 2.66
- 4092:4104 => 2.33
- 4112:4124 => 2.42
